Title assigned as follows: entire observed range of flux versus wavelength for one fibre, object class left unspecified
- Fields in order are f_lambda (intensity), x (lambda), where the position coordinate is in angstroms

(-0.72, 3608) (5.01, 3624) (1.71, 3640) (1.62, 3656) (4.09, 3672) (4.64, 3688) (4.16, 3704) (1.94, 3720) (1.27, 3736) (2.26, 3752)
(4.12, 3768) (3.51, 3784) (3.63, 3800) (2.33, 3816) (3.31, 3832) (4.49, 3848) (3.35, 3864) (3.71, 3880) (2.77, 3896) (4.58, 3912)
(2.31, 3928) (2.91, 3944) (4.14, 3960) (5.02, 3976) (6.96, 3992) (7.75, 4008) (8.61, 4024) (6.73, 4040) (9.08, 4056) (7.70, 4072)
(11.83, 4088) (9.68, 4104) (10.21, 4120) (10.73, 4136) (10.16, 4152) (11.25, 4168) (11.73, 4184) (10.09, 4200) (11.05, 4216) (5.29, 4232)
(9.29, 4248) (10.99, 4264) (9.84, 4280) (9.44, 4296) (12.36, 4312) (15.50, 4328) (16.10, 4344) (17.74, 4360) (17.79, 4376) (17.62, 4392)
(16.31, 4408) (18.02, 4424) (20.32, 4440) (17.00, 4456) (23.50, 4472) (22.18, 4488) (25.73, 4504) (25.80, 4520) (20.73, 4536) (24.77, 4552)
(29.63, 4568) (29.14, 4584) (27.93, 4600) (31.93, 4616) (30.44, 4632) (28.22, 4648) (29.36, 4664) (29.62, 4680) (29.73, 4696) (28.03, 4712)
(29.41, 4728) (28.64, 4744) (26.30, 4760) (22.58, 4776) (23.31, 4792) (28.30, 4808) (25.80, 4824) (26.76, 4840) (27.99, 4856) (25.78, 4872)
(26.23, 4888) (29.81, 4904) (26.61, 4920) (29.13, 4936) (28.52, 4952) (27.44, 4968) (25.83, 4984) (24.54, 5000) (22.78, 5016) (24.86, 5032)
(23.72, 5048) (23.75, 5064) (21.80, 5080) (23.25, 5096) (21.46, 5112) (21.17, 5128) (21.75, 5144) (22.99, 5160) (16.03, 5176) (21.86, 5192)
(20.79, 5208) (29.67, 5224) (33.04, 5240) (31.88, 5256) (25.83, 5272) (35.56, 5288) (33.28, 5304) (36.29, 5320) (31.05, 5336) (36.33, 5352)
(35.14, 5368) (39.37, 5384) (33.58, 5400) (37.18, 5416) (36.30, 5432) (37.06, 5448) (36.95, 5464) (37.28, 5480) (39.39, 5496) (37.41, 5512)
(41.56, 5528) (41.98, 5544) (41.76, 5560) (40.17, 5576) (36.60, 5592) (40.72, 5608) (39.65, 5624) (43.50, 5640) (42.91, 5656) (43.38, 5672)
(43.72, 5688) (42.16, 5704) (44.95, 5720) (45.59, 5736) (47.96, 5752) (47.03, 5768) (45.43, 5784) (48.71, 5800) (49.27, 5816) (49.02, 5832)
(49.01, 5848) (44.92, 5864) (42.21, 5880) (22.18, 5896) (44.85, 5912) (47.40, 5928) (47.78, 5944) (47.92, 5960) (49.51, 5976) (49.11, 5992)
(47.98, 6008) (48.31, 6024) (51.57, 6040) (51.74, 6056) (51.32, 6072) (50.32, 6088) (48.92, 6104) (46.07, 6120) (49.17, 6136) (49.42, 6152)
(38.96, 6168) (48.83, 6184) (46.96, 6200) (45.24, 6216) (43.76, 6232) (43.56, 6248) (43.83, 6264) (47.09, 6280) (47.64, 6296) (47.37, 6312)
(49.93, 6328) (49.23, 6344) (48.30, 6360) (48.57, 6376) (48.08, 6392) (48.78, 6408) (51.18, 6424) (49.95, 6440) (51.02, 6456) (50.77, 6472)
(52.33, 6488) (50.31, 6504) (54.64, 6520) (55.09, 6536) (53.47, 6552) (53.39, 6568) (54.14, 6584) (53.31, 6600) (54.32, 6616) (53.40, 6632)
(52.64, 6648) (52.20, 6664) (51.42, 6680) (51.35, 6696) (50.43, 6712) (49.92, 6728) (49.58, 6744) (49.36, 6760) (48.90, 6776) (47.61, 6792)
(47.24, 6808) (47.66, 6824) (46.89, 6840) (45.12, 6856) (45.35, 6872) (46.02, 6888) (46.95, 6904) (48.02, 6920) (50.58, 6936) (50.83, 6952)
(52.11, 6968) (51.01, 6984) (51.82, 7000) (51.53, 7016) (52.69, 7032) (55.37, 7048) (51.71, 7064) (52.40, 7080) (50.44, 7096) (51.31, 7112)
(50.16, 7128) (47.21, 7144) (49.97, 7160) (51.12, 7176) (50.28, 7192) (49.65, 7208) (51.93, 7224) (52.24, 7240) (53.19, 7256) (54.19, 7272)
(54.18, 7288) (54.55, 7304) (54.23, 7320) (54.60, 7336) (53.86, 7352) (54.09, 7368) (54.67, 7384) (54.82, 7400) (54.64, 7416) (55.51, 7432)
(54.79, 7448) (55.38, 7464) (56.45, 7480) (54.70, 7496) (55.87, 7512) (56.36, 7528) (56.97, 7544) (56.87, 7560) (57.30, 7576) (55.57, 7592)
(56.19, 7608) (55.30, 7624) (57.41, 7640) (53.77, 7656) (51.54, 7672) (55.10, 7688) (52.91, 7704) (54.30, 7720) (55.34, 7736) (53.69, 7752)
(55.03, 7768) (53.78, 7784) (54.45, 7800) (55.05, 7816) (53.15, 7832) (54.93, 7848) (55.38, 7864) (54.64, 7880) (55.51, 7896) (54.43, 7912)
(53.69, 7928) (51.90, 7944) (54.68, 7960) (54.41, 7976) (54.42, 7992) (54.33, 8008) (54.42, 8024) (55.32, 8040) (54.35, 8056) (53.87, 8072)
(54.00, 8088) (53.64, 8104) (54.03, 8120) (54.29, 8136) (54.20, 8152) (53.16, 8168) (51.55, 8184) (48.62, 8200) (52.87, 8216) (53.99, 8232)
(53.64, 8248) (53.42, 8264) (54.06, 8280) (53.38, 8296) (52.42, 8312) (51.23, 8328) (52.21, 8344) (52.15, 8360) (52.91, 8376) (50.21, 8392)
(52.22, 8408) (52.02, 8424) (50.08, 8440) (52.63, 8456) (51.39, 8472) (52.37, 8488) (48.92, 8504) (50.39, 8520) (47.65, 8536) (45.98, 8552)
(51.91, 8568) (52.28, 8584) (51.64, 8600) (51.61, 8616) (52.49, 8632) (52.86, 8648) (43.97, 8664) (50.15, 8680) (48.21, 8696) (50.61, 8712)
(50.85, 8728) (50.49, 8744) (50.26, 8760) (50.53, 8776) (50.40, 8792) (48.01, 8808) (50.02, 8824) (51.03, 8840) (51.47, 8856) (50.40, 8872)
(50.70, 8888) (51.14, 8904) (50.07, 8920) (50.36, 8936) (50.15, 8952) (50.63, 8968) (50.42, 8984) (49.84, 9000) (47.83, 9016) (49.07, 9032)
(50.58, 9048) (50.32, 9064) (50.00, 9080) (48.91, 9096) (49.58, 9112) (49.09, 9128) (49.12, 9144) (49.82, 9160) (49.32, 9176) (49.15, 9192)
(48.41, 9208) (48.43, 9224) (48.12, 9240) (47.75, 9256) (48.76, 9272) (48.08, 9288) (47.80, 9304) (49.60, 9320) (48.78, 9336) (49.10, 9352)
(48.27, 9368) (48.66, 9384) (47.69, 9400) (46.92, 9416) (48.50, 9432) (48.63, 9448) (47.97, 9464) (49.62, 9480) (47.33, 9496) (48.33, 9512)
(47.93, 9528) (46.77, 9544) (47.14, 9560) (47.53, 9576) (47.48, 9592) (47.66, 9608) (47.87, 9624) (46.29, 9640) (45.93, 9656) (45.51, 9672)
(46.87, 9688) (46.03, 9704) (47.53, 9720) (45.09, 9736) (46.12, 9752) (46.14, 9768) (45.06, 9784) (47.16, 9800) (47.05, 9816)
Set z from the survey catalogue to 0.000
